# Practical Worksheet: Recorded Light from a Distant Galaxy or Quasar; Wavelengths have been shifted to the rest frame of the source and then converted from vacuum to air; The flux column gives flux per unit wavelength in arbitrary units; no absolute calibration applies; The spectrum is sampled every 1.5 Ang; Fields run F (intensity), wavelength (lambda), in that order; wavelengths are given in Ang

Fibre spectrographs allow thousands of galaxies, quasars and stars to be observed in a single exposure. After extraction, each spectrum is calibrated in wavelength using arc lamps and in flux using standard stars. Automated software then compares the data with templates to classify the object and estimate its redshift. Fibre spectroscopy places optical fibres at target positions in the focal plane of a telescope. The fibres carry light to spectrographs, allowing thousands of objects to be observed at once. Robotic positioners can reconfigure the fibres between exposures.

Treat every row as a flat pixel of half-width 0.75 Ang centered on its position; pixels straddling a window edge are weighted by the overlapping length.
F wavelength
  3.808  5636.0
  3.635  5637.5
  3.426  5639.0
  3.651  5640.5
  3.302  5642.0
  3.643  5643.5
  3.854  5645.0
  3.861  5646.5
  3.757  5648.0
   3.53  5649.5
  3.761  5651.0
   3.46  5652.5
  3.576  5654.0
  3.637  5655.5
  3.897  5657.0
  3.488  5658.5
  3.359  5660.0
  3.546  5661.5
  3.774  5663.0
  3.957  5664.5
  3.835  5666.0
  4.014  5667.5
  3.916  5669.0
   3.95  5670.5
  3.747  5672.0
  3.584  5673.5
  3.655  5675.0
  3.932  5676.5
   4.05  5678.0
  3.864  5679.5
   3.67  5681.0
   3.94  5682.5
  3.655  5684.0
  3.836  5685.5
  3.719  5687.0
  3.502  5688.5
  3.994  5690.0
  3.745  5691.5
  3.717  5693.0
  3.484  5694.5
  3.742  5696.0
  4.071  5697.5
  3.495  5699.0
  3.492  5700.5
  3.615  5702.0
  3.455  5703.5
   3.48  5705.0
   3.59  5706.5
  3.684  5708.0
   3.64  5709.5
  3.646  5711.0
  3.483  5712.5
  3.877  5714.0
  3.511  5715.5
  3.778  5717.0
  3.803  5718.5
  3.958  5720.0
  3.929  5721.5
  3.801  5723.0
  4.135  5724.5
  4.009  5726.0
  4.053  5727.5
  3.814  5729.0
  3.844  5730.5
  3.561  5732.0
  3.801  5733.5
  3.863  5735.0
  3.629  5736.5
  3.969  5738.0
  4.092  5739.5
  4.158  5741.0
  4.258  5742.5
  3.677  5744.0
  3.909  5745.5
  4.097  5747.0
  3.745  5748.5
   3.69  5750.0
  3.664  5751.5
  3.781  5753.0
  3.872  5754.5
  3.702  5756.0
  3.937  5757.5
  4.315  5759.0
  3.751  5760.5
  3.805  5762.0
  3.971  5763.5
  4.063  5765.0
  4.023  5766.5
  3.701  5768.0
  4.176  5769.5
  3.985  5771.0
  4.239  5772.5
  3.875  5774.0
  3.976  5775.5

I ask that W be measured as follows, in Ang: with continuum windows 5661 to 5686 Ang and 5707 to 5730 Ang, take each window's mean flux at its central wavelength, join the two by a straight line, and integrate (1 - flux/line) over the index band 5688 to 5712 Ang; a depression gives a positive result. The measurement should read 1.04 Ang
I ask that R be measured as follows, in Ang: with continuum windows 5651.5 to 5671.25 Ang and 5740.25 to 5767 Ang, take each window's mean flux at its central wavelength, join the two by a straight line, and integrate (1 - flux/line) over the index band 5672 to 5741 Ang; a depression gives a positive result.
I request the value 0.9 Ang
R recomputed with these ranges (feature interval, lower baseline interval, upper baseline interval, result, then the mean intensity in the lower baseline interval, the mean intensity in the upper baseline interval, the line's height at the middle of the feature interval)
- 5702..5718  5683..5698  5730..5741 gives 0.72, 3.74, 3.85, 3.79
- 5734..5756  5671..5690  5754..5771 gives 0.15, 3.77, 3.94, 3.91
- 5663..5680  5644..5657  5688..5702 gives -0.77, 3.69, 3.69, 3.69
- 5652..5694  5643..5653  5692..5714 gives -0.97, 3.7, 3.62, 3.67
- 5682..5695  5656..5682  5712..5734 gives 0.22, 3.78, 3.83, 3.8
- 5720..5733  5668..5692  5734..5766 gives -0.09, 3.8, 3.9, 3.87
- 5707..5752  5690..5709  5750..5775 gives -0.70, 3.65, 3.92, 3.78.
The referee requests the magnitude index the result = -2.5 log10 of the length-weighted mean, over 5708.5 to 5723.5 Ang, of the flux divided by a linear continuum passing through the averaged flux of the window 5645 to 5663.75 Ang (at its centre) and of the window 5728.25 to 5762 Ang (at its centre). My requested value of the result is 0.02 mag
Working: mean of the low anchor 3.65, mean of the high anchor 3.87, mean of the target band 3.74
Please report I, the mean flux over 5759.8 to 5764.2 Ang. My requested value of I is 3.84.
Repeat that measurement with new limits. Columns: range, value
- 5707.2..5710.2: 3.66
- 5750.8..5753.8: 3.73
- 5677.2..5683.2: 3.88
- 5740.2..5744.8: 4.03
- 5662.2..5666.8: 3.85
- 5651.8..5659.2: 3.61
